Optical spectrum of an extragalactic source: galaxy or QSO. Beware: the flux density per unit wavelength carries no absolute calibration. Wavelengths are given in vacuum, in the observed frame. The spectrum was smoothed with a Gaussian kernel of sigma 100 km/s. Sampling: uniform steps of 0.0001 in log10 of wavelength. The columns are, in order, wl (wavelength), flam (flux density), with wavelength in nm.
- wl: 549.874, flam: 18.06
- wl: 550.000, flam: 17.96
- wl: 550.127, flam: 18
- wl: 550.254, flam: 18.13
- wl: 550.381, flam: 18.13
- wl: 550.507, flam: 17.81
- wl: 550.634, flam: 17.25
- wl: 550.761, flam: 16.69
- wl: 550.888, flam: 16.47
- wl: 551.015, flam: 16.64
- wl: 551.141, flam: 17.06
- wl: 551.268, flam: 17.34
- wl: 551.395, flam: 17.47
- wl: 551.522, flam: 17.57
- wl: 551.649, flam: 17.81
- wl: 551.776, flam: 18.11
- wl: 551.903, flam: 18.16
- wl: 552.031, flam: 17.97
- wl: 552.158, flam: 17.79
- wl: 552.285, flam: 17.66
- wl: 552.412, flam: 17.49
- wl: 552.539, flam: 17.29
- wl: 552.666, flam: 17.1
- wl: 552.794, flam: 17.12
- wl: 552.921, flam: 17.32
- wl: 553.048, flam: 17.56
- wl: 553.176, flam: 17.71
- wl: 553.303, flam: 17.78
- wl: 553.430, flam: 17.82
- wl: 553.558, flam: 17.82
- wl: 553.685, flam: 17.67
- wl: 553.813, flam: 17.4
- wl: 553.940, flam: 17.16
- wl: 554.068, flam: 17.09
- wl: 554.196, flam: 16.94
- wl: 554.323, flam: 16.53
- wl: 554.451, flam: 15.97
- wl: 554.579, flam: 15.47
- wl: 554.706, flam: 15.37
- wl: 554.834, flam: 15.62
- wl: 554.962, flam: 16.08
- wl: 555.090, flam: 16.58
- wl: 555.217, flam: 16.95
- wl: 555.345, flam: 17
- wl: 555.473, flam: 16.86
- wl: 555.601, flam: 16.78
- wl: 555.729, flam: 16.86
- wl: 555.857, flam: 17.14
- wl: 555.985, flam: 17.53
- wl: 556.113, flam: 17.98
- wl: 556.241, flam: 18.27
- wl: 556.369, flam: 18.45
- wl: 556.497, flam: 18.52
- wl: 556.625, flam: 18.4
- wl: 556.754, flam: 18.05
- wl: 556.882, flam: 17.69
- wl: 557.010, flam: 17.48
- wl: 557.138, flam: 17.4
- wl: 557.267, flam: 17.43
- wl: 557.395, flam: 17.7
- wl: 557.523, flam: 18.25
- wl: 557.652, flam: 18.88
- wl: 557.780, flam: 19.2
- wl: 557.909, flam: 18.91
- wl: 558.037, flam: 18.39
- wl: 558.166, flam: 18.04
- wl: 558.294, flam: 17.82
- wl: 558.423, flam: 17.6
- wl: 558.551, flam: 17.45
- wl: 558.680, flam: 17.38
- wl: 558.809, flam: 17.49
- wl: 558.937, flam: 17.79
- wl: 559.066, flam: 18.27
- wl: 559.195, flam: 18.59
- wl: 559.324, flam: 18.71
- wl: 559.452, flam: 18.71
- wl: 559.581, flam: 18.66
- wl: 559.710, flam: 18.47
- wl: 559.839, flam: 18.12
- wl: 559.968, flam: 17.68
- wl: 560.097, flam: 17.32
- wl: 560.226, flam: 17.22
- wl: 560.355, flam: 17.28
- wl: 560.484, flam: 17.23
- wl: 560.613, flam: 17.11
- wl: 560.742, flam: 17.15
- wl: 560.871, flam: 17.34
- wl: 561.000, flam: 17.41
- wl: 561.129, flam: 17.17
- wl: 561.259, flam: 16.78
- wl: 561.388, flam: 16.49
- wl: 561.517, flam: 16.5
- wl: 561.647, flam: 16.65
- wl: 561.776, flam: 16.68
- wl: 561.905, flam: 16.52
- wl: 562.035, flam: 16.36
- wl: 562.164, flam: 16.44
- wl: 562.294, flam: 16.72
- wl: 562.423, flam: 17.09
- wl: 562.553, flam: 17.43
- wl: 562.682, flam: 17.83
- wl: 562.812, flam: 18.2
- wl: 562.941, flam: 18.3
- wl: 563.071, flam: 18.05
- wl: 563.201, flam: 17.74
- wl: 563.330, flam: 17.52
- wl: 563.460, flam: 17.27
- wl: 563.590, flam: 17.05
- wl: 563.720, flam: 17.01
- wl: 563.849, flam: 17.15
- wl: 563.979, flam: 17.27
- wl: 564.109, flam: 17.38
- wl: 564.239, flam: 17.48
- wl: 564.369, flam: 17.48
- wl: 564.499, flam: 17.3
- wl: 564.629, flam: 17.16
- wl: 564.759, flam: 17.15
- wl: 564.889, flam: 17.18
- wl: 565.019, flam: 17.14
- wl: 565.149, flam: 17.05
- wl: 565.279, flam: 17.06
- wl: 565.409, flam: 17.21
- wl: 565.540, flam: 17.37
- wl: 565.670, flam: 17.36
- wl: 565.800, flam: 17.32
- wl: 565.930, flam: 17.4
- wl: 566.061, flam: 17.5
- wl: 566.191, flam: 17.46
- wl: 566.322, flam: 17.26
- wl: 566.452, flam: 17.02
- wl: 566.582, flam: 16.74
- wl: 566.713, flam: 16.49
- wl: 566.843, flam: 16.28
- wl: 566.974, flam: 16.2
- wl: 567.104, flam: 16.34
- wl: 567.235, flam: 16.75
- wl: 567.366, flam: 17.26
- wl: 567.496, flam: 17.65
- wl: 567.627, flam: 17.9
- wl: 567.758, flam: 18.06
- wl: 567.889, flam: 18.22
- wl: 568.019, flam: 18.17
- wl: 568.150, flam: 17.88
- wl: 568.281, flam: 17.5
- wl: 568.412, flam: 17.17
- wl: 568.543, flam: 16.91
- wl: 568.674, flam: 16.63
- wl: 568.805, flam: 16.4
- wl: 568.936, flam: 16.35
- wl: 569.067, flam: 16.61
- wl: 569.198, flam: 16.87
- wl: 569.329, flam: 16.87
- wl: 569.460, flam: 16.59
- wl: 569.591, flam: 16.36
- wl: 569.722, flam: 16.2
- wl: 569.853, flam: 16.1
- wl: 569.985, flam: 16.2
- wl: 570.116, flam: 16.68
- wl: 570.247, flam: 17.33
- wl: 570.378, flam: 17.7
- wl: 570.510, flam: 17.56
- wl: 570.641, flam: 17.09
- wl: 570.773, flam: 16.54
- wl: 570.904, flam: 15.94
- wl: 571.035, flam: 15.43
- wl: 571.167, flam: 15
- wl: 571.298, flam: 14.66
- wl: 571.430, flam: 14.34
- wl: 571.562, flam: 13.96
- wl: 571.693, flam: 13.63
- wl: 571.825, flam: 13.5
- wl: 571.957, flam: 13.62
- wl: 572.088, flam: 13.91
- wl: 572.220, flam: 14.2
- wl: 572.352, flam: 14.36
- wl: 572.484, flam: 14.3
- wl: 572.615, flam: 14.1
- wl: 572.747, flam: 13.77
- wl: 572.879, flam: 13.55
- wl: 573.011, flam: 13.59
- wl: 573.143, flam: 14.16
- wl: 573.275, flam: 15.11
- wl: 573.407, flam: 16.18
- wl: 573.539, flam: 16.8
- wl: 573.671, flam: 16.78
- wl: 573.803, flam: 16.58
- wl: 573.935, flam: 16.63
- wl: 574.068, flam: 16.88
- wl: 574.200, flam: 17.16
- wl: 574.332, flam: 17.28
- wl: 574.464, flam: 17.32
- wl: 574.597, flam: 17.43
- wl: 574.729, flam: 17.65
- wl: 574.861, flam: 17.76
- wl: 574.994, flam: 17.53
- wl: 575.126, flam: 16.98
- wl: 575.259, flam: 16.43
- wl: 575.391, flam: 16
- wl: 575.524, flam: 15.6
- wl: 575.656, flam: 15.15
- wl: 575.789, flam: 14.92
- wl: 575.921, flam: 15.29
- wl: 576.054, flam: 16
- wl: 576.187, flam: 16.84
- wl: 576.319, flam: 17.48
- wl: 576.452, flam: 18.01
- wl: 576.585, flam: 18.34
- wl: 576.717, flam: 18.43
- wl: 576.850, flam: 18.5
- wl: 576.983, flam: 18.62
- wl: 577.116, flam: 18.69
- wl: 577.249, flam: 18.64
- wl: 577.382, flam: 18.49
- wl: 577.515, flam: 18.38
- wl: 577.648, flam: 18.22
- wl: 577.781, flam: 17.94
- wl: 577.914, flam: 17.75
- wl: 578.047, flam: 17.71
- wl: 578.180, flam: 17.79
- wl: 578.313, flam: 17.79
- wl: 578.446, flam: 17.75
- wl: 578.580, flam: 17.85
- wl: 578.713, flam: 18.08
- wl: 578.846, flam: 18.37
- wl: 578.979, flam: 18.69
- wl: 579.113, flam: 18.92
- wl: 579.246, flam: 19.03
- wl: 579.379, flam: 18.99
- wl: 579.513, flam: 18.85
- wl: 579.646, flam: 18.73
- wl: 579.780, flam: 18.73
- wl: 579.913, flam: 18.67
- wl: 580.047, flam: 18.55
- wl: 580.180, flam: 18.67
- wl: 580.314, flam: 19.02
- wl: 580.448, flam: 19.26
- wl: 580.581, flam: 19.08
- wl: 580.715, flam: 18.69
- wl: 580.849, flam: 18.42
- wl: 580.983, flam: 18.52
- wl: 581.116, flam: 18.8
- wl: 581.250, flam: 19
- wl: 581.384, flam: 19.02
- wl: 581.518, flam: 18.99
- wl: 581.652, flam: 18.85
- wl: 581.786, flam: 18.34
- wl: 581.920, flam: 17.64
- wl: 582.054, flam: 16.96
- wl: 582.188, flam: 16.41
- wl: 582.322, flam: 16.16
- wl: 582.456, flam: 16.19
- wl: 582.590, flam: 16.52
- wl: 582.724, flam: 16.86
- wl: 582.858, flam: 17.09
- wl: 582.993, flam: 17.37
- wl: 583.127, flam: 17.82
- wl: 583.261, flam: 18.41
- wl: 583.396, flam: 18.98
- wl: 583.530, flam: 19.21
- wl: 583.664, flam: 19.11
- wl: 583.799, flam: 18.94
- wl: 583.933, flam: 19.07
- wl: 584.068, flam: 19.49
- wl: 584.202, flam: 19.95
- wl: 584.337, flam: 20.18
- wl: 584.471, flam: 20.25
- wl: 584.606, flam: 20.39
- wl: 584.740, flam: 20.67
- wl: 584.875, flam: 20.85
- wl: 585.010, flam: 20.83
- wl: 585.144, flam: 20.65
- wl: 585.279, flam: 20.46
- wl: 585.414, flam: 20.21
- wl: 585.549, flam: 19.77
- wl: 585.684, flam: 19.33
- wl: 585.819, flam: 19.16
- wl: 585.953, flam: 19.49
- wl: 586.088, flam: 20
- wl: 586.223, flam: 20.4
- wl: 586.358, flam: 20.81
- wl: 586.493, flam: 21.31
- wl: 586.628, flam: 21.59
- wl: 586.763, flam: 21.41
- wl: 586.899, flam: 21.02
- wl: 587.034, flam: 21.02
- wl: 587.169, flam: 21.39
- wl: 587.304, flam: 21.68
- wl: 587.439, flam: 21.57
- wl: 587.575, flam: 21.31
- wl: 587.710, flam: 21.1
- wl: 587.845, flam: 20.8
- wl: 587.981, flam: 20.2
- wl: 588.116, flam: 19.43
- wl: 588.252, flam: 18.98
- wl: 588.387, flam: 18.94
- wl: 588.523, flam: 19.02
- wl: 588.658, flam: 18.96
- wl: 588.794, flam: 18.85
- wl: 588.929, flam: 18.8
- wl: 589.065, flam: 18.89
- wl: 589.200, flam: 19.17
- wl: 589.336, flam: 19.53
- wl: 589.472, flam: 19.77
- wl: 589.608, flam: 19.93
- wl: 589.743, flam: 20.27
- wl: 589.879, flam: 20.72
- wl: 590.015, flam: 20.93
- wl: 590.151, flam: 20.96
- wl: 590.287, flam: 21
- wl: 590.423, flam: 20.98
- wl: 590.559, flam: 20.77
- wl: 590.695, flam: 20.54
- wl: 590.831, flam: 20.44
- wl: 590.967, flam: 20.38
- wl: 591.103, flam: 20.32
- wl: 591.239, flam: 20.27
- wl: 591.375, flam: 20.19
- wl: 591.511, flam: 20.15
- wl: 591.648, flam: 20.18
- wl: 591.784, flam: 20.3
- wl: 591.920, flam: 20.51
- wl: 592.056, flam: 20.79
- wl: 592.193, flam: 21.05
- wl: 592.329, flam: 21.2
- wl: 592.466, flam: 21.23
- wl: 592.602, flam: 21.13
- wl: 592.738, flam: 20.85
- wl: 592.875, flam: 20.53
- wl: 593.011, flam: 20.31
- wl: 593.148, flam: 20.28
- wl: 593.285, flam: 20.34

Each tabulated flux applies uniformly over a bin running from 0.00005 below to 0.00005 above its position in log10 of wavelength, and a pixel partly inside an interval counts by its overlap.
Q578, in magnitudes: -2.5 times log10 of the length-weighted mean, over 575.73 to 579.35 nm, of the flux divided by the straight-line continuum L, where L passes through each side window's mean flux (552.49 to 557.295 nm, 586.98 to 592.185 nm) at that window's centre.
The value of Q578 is 0.08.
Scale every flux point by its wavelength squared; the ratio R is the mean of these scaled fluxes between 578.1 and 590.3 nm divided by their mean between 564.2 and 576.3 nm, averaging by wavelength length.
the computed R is 1.2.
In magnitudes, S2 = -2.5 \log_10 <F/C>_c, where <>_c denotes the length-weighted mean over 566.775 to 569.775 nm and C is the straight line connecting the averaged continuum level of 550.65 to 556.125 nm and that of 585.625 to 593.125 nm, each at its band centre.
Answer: 0.09 mag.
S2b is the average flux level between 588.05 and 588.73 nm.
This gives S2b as 19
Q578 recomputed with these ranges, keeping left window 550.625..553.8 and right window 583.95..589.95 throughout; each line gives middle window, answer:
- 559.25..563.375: 0.05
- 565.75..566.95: 0.10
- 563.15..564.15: 0.06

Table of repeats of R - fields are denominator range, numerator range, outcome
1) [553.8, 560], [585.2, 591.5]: 1.29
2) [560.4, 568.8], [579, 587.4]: 1.19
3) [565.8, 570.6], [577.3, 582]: 1.13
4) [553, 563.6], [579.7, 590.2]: 1.22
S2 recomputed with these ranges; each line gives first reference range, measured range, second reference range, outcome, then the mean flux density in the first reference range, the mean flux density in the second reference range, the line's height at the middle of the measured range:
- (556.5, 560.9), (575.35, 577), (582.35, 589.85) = 0.14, 17.9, 19.7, 19.1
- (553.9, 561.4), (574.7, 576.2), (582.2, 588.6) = 0.16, 17.5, 19.7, 18.9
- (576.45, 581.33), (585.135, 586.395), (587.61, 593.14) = -0.02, 18.5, 20.2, 19.5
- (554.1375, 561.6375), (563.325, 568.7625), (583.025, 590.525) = 0.06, 17.5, 20.1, 18.2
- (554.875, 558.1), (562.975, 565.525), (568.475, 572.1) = -0.04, 17.7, 15.9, 16.7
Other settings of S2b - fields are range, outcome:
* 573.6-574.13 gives 16.7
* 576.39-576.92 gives 18.3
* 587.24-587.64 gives 21.5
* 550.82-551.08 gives 16.6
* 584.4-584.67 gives 20.3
